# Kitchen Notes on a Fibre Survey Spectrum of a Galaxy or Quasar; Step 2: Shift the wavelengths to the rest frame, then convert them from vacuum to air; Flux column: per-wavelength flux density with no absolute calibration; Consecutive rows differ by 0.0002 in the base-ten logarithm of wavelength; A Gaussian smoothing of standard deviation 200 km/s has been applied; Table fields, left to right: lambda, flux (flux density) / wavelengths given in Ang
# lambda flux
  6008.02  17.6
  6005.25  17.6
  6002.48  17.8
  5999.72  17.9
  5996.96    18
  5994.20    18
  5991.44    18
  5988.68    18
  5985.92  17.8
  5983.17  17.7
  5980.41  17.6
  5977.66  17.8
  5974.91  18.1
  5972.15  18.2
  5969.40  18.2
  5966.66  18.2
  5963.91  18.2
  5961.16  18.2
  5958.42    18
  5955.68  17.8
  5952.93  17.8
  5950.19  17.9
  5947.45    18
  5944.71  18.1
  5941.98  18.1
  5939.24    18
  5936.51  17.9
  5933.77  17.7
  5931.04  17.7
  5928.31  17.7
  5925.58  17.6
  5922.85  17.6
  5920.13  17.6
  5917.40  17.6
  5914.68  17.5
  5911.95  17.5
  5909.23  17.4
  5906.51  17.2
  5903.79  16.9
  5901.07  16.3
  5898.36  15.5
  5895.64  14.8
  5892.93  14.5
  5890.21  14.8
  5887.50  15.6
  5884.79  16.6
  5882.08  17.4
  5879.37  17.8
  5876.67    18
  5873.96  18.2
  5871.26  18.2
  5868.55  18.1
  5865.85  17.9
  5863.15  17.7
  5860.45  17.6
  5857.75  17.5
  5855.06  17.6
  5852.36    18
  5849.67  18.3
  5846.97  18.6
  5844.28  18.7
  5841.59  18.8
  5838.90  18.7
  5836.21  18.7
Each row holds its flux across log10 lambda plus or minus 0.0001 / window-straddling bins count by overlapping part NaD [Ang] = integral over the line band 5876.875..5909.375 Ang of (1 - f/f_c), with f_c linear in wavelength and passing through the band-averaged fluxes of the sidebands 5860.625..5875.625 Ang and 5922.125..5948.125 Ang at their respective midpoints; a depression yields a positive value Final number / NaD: 3.0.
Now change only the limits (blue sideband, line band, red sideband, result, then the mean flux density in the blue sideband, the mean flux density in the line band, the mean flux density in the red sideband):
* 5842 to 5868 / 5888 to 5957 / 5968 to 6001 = 3.1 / 18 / 17.2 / 17.9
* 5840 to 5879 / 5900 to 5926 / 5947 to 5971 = 1.1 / 18.1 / 17.3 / 18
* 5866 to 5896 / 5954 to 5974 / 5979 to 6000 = -0.5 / 16.8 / 18.1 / 17.9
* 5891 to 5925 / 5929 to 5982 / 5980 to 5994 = -1.8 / 16.7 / 18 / 17.8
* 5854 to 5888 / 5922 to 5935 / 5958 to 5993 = 0.1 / 17.6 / 17.7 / 18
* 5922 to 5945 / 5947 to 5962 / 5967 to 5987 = -0.1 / 17.8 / 17.9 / 17.9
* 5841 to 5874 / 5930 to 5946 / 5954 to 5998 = 0.1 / 18.1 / 17.9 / 18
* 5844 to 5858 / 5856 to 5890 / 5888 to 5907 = -1.0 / 18.1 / 17.5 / 15.6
